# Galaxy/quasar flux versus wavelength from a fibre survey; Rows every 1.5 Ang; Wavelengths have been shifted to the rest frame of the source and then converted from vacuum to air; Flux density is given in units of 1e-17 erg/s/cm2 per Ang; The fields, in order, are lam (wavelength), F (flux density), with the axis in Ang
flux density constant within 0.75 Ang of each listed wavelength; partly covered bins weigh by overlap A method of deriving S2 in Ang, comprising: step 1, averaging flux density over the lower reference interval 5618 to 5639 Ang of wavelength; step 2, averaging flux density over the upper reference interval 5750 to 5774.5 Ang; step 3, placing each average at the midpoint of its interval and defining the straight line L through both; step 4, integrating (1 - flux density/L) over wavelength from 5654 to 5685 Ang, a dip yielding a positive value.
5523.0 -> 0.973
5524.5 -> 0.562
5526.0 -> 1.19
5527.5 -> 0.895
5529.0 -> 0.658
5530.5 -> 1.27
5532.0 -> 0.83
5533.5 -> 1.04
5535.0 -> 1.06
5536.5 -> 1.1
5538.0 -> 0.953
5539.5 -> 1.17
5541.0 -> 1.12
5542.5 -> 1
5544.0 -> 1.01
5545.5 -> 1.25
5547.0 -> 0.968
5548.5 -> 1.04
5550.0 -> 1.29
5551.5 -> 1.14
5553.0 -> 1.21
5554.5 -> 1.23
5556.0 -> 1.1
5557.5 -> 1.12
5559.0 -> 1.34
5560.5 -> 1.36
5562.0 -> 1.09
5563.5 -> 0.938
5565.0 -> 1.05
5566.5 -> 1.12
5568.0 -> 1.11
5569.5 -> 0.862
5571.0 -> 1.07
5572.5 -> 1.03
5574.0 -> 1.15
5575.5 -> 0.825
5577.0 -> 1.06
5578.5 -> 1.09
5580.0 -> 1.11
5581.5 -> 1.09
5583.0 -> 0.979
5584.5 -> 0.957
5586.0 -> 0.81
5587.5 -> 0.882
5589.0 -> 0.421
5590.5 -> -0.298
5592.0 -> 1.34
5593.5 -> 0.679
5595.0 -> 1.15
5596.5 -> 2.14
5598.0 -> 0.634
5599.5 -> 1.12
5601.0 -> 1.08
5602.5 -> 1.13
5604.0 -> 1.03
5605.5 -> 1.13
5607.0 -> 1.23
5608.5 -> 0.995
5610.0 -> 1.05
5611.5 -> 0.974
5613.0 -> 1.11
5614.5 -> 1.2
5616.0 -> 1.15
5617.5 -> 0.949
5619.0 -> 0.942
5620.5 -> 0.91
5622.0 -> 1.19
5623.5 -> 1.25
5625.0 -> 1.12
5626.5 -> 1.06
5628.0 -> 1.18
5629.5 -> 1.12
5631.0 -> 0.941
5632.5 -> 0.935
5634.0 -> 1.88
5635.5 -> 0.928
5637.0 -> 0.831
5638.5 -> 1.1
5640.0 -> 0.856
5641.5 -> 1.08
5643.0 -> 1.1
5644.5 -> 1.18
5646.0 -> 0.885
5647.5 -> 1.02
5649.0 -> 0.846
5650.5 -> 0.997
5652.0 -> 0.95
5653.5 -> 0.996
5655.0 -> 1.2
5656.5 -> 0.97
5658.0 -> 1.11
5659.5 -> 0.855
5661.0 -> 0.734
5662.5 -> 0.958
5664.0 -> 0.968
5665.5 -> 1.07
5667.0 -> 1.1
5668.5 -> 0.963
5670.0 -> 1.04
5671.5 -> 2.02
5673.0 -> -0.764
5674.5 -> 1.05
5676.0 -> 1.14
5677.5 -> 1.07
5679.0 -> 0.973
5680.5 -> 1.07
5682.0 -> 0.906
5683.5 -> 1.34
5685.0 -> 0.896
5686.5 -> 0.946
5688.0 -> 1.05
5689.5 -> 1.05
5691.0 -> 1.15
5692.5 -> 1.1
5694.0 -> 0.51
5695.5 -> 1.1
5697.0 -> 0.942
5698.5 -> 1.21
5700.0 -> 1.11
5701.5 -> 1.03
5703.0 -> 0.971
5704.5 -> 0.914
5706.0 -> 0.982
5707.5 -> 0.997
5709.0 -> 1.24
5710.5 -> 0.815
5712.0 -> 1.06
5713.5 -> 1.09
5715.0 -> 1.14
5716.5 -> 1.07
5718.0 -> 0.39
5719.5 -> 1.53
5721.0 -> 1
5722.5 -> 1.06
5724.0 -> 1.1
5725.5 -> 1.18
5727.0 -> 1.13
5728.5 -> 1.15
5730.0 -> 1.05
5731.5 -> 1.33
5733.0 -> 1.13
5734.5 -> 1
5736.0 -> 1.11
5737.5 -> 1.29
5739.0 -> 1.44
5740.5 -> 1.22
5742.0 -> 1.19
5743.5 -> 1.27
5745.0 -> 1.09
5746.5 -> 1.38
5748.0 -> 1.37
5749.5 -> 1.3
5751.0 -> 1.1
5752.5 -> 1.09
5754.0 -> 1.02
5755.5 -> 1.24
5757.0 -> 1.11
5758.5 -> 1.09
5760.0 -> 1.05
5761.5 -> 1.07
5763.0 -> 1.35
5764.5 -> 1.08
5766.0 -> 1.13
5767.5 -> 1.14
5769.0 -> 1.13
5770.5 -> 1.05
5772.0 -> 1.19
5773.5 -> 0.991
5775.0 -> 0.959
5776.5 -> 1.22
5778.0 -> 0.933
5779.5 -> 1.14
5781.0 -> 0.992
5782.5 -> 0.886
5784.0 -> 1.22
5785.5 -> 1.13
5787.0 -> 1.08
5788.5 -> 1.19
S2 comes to 3.3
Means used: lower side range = 1.1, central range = 0.986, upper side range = 1.11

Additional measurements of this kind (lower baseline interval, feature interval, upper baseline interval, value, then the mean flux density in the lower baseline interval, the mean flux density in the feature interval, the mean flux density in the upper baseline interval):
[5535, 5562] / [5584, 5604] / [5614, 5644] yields 3.21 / 1.14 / 0.93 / 1.09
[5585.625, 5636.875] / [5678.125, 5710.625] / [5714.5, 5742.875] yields 2.57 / 1.04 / 1.02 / 1.13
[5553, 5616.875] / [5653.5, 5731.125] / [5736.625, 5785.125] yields 6.35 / 1.04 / 1.02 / 1.15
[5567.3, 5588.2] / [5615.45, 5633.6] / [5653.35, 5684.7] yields -1.51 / 1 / 1.08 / 0.988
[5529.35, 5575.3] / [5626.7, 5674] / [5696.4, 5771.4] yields 4.47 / 1.09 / 1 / 1.12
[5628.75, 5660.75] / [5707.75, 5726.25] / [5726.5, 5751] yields 1.84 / 1.03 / 1.05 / 1.21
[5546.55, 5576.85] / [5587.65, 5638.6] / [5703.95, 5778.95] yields 2.91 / 1.1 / 1.04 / 1.12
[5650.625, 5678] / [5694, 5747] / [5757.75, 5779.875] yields -2.83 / 0.968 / 1.1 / 1.1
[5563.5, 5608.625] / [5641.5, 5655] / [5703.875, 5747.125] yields 0.48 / 0.998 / 1.01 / 1.12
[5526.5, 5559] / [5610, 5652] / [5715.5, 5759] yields 1.86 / 1.08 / 1.06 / 1.15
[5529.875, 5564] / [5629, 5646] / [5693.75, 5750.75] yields 0.52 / 1.12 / 1.08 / 1.11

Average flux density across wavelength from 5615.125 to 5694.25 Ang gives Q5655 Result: 1.02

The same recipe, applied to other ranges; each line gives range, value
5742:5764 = 1.18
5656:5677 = 0.945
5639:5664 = 0.984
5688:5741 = 1.07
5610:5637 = 1.1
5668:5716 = 1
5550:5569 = 1.15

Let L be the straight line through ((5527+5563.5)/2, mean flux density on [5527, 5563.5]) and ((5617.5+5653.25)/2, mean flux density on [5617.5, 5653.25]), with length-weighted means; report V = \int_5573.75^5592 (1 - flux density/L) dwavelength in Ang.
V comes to 3.8 Ang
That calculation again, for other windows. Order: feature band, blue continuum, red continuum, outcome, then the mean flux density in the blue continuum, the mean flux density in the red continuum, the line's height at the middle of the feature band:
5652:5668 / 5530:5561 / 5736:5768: 2.29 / 1.12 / 1.19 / 1.16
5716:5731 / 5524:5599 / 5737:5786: 0.71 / 1.03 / 1.15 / 1.12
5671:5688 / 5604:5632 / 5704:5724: 1.46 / 1.08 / 1.03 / 1.05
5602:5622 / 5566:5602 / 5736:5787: -1.26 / 0.976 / 1.15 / 1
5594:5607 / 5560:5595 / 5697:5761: -2.65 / 0.946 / 1.12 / 0.972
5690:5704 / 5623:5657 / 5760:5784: 0.78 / 1.06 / 1.09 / 1.07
